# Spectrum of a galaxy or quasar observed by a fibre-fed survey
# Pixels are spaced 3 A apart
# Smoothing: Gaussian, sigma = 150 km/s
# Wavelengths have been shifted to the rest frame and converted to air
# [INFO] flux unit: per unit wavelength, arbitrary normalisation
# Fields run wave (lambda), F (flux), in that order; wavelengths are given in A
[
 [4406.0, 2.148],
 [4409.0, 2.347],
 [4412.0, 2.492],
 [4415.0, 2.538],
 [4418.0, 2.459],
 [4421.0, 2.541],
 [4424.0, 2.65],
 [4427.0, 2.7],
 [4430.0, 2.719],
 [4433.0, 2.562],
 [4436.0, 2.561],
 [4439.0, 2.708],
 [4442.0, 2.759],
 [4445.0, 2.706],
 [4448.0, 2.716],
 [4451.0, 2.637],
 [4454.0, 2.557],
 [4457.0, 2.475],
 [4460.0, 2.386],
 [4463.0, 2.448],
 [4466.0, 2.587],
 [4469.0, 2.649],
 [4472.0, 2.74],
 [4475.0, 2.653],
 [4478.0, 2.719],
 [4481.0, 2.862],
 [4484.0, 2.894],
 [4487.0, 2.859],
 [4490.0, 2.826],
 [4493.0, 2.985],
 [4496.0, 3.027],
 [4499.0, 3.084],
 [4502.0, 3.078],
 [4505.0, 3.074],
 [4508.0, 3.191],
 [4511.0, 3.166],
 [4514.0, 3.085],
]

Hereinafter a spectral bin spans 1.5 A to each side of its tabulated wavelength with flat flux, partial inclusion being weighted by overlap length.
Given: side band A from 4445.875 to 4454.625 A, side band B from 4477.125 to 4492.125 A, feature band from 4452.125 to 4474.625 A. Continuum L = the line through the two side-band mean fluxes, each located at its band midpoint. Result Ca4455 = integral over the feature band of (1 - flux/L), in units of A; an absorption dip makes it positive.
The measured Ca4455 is 1.4 A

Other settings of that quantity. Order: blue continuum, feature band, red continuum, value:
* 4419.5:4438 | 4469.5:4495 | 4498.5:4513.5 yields 1.3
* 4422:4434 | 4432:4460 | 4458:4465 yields -0.9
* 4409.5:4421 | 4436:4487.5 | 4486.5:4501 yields 2.0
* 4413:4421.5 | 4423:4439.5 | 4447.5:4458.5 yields -0.7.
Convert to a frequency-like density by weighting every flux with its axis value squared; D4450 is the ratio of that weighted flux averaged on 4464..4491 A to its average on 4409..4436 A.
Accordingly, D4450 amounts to 1.10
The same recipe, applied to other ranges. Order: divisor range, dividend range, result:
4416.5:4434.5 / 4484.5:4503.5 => 1.18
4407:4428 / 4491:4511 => 1.27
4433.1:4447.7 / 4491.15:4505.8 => 1.17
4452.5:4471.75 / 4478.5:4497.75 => 1.16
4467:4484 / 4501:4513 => 1.16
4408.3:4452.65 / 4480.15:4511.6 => 1.18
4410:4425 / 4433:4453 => 1.07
